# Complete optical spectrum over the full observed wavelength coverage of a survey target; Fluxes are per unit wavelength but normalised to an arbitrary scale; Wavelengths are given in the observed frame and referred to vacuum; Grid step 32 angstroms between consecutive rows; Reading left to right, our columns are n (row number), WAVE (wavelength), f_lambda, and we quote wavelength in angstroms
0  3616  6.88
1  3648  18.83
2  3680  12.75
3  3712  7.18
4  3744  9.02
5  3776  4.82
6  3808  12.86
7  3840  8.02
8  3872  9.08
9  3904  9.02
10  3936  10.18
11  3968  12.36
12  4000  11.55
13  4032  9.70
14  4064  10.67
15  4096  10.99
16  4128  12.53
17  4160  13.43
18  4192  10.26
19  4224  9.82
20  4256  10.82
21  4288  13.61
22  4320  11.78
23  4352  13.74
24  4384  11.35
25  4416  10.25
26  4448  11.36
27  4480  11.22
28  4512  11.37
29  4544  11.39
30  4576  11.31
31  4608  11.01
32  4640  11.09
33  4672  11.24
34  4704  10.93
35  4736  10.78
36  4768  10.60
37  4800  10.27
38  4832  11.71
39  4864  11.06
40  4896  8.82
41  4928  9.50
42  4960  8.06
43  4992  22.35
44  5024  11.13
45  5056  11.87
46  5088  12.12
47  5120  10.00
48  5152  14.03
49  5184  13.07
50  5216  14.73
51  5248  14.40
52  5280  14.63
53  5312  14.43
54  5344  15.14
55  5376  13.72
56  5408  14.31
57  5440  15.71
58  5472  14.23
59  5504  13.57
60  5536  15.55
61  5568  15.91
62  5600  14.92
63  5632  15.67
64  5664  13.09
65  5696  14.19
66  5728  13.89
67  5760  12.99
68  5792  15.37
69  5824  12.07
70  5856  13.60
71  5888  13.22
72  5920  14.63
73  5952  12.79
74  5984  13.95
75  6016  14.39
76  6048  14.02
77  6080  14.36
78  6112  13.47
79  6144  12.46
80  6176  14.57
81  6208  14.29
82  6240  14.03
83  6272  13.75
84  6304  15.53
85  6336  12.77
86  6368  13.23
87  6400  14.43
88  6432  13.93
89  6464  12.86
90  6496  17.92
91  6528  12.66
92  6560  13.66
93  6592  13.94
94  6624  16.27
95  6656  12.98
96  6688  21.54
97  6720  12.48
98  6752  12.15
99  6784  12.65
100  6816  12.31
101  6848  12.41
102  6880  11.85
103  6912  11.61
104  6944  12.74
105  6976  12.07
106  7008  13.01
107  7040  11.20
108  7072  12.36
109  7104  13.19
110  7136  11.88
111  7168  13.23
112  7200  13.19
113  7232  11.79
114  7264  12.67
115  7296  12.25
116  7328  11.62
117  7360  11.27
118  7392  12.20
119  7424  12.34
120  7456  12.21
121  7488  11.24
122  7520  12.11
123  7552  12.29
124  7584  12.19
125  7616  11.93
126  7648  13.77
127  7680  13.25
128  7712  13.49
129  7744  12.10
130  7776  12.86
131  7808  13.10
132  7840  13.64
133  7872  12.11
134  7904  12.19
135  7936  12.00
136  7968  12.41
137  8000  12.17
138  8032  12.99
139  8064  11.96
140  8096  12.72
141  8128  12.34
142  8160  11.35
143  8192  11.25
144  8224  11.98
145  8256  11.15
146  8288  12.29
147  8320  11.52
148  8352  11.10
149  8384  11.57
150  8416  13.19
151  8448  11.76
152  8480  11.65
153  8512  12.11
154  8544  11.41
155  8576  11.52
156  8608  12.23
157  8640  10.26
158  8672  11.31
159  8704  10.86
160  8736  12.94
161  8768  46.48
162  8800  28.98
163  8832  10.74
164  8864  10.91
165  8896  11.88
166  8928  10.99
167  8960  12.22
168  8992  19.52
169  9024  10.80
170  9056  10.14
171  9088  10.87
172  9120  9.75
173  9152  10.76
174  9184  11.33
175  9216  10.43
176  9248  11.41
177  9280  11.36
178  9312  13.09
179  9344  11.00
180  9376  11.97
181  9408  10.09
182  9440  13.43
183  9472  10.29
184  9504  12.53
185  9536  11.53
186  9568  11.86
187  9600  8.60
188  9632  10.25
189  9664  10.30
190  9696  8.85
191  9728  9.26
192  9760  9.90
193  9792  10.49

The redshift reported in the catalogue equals 0.337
